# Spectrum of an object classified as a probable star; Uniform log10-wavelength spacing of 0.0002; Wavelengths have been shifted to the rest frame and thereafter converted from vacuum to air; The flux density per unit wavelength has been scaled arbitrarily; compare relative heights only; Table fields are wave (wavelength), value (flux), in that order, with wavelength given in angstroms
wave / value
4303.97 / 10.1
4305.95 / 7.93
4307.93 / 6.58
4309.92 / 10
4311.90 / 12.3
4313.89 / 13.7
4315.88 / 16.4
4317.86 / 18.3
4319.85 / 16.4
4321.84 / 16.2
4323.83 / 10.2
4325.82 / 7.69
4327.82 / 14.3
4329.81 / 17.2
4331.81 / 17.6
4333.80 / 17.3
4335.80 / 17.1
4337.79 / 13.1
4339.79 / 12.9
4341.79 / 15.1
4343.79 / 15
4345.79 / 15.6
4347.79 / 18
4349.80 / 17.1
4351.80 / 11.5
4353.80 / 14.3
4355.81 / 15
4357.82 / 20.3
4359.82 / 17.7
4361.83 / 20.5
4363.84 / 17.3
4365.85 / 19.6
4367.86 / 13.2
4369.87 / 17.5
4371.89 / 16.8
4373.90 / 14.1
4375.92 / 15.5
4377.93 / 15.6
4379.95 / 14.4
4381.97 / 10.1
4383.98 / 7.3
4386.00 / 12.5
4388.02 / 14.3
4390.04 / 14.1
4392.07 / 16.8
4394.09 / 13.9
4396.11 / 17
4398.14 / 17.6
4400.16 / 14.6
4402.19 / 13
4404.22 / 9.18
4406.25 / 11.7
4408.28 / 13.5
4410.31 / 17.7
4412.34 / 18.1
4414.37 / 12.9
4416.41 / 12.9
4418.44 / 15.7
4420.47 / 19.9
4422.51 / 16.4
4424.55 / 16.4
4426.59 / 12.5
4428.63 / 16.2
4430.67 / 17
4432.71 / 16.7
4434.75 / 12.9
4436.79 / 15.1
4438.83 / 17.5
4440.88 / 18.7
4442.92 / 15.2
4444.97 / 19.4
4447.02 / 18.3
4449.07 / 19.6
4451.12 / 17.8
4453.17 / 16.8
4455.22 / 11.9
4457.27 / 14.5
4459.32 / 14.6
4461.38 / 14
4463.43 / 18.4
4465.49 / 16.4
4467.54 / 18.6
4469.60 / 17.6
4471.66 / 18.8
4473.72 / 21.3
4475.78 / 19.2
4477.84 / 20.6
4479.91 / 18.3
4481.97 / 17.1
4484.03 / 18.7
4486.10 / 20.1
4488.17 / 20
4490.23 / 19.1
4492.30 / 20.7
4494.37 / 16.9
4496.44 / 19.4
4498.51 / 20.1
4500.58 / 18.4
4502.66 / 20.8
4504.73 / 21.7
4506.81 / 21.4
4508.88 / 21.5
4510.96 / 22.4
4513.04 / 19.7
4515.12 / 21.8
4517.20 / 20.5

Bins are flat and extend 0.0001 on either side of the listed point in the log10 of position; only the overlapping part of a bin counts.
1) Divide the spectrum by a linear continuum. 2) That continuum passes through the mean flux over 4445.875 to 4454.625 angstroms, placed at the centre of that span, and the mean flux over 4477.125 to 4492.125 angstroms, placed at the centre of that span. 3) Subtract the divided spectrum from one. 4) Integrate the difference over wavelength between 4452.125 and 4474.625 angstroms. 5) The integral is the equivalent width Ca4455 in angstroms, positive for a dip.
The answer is 2.2 angstroms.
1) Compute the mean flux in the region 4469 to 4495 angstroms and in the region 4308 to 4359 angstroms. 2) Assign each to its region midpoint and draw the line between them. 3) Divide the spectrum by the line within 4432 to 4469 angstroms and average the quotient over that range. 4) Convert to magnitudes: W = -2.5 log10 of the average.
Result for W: 0.11 mag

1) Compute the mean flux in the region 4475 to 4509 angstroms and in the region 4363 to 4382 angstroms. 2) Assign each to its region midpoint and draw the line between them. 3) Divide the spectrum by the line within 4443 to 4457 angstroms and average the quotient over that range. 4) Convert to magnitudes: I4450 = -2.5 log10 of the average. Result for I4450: 0.07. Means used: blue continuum 15.7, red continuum 19.6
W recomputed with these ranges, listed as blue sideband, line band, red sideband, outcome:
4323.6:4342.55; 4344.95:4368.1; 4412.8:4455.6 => -0.13 mag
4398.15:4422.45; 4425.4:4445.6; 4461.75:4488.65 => 0.01 mag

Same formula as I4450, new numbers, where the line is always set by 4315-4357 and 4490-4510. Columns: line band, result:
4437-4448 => 0.042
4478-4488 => 0.039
